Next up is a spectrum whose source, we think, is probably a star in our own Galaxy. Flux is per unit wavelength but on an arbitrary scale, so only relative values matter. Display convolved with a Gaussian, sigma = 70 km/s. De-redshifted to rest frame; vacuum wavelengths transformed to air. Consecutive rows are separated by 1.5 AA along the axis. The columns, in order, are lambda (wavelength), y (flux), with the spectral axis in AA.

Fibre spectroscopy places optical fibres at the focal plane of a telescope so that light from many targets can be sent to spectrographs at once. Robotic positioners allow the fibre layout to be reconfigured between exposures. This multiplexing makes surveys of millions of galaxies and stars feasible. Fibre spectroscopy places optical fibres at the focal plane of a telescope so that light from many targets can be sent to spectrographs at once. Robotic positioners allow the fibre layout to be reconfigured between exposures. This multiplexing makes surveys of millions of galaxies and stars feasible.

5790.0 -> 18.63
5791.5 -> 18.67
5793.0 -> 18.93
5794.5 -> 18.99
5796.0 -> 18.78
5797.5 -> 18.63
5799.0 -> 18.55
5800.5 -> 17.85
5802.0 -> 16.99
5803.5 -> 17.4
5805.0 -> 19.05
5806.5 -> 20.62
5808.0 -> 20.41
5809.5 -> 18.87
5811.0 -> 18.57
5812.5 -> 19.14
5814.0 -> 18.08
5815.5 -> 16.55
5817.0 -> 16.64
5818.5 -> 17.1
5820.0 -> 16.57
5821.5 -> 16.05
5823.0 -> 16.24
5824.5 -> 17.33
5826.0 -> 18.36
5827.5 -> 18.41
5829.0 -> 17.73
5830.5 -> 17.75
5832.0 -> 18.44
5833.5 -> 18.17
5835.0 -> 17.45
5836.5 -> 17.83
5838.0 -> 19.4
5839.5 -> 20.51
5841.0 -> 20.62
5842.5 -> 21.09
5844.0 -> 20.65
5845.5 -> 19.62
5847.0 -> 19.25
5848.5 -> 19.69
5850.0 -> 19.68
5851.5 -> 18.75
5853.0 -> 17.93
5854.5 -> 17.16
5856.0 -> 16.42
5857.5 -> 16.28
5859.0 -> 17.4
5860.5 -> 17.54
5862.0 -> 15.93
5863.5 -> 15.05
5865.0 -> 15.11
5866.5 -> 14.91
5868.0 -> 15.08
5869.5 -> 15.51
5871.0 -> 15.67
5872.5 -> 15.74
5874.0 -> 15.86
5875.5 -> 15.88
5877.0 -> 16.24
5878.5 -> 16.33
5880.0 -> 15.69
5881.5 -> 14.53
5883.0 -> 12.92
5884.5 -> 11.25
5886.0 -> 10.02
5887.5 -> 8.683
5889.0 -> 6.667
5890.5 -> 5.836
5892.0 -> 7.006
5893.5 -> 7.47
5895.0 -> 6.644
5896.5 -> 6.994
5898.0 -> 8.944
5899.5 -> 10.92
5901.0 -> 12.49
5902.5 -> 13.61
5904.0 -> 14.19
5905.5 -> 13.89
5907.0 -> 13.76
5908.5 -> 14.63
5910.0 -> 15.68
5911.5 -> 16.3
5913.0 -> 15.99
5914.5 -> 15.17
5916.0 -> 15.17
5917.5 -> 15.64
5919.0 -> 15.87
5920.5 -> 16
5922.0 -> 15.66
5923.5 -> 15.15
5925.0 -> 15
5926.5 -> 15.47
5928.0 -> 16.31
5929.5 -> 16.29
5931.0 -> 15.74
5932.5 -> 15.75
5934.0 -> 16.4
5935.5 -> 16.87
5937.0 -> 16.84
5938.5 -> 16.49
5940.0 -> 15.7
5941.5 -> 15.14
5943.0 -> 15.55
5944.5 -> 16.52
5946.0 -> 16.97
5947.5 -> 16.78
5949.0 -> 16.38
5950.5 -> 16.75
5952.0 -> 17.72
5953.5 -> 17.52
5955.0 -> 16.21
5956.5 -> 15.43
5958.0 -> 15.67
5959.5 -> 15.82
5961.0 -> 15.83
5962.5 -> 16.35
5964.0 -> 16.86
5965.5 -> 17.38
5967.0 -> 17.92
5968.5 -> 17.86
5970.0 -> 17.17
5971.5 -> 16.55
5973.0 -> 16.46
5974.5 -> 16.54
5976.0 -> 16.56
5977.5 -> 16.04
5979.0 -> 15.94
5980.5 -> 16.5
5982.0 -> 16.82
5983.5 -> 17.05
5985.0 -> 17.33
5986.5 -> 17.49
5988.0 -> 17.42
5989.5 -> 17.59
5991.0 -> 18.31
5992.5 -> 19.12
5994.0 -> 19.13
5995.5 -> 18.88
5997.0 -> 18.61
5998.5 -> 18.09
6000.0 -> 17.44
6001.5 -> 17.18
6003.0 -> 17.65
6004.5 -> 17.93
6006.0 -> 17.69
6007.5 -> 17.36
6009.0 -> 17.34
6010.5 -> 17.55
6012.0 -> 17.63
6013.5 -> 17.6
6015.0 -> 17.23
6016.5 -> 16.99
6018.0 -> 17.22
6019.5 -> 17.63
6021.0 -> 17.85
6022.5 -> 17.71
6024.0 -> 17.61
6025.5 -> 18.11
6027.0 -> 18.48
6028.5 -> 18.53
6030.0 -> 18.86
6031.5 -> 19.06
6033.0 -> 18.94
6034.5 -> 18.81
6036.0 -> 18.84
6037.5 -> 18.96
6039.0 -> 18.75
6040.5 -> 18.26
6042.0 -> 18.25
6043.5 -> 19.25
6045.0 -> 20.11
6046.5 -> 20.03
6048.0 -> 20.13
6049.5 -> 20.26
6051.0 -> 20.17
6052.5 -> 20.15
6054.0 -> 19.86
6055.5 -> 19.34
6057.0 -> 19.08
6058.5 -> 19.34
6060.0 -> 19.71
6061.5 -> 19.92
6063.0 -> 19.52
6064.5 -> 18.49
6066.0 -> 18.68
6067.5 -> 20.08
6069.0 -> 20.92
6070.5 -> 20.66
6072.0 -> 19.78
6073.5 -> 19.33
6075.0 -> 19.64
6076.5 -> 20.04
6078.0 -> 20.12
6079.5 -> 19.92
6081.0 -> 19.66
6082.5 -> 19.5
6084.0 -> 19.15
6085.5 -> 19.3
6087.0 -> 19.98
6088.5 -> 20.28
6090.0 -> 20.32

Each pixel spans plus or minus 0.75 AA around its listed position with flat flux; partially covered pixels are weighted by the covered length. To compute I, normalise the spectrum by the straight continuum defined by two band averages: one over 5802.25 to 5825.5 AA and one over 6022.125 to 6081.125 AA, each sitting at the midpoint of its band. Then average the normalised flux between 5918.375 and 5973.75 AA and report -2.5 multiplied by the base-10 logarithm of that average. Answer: 0.147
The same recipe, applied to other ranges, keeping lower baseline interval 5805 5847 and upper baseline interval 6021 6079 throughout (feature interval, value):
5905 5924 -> 0.222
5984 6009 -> 0.069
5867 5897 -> 0.474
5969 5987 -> 0.141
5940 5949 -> 0.170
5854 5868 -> 0.155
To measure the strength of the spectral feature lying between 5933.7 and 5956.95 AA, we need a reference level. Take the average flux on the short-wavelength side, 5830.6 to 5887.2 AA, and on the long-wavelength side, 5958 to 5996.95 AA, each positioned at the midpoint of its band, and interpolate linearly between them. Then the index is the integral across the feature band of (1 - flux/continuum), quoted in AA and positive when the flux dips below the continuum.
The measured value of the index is 0.8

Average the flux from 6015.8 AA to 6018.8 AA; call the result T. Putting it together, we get 17.1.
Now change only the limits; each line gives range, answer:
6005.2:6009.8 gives 17.5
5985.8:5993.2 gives 18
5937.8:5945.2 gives 15.9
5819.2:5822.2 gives 16.3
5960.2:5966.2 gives 16.6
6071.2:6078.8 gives 19.8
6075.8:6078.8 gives 20.1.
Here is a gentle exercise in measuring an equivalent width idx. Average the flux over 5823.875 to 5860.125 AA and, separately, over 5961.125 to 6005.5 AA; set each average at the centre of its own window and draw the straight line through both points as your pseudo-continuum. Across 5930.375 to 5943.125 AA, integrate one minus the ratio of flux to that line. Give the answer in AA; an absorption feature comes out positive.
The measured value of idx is 1.2 AA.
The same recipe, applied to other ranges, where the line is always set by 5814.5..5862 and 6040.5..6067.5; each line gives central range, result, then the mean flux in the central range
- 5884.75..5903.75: 9.8 AA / 8.98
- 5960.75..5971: 1.0 AA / 17.1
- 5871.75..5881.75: 1.4 AA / 15.8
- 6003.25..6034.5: 2.3 AA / 17.9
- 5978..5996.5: 1.4 AA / 17.6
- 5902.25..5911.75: 2.1 AA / 14.5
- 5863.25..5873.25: 1.6 AA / 15.3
